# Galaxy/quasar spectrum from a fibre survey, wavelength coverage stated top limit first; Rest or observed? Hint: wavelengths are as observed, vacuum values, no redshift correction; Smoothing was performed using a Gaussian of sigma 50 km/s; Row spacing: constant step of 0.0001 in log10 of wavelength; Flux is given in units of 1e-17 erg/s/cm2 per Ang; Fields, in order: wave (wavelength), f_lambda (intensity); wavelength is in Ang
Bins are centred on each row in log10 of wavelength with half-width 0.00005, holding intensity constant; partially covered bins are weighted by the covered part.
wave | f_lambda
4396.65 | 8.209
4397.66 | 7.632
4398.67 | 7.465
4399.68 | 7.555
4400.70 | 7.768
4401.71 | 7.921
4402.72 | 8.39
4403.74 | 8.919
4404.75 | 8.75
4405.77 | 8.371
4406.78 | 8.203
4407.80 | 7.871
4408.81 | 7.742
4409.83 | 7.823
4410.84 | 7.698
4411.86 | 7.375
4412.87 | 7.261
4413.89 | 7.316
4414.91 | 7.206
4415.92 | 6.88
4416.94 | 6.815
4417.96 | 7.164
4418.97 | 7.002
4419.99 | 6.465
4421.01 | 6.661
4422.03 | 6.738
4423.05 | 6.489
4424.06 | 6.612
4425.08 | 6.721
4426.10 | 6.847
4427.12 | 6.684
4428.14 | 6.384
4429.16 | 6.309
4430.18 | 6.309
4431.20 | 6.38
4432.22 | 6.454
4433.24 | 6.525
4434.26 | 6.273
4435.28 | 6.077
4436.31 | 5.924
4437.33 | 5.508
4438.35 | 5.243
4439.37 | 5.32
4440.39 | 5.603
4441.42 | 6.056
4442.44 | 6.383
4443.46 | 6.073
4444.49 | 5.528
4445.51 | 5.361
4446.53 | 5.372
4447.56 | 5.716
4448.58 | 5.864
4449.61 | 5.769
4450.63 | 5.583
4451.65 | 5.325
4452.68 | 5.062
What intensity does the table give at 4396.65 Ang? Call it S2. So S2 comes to 8.209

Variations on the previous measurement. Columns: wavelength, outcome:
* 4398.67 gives 7.465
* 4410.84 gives 7.698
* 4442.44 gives 6.383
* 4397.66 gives 7.632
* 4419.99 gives 6.465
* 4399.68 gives 7.555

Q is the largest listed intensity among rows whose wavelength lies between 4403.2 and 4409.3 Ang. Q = 8.919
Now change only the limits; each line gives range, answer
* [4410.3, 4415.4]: 7.698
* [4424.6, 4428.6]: 6.847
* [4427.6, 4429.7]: 6.384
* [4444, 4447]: 5.528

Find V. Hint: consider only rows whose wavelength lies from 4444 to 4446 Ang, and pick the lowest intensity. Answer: 5.361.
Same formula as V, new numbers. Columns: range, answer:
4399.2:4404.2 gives 7.555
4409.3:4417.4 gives 6.815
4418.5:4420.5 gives 6.465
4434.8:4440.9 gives 5.243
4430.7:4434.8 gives 6.273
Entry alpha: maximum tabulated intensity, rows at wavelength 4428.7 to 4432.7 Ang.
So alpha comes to 6.454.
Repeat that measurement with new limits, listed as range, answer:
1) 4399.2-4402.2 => 7.921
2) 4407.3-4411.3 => 7.871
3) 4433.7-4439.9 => 6.273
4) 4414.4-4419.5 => 7.206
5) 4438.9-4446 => 6.383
